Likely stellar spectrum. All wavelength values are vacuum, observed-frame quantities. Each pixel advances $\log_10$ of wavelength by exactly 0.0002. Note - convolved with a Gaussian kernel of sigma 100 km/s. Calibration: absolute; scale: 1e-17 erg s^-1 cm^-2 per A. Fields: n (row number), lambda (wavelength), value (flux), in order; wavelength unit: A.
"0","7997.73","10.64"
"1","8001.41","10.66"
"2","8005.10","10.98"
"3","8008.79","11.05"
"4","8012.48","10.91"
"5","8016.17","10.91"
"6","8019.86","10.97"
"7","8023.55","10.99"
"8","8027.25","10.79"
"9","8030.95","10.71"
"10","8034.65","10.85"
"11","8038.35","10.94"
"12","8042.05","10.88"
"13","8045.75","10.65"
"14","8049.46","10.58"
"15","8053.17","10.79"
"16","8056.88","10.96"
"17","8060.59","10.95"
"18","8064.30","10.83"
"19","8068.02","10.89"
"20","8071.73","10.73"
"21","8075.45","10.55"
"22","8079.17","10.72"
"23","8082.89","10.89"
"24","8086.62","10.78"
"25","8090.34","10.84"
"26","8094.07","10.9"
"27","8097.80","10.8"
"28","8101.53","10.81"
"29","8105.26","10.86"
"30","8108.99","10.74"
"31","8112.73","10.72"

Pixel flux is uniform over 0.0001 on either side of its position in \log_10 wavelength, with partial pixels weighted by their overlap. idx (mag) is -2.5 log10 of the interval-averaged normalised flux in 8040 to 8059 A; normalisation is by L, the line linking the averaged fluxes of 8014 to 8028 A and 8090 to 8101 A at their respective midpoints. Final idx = 0.01 mag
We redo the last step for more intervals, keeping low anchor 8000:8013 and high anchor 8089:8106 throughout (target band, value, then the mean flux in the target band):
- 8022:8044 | 0.002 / 10.9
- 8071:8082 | 0.018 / 10.7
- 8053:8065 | -0.004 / 10.9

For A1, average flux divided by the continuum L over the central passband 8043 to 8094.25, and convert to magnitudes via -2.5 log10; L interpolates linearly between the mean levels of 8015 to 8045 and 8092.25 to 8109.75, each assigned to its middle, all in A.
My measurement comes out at 0.006 mag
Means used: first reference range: 10.9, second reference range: 10.8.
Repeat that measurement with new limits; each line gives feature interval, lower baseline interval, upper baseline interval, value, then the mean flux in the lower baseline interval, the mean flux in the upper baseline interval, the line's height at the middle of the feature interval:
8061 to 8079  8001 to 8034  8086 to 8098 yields 0.01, 10.9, 10.8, 10.9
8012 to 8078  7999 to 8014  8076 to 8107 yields 0.00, 10.9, 10.8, 10.9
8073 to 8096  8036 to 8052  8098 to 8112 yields 0.00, 10.8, 10.8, 10.8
